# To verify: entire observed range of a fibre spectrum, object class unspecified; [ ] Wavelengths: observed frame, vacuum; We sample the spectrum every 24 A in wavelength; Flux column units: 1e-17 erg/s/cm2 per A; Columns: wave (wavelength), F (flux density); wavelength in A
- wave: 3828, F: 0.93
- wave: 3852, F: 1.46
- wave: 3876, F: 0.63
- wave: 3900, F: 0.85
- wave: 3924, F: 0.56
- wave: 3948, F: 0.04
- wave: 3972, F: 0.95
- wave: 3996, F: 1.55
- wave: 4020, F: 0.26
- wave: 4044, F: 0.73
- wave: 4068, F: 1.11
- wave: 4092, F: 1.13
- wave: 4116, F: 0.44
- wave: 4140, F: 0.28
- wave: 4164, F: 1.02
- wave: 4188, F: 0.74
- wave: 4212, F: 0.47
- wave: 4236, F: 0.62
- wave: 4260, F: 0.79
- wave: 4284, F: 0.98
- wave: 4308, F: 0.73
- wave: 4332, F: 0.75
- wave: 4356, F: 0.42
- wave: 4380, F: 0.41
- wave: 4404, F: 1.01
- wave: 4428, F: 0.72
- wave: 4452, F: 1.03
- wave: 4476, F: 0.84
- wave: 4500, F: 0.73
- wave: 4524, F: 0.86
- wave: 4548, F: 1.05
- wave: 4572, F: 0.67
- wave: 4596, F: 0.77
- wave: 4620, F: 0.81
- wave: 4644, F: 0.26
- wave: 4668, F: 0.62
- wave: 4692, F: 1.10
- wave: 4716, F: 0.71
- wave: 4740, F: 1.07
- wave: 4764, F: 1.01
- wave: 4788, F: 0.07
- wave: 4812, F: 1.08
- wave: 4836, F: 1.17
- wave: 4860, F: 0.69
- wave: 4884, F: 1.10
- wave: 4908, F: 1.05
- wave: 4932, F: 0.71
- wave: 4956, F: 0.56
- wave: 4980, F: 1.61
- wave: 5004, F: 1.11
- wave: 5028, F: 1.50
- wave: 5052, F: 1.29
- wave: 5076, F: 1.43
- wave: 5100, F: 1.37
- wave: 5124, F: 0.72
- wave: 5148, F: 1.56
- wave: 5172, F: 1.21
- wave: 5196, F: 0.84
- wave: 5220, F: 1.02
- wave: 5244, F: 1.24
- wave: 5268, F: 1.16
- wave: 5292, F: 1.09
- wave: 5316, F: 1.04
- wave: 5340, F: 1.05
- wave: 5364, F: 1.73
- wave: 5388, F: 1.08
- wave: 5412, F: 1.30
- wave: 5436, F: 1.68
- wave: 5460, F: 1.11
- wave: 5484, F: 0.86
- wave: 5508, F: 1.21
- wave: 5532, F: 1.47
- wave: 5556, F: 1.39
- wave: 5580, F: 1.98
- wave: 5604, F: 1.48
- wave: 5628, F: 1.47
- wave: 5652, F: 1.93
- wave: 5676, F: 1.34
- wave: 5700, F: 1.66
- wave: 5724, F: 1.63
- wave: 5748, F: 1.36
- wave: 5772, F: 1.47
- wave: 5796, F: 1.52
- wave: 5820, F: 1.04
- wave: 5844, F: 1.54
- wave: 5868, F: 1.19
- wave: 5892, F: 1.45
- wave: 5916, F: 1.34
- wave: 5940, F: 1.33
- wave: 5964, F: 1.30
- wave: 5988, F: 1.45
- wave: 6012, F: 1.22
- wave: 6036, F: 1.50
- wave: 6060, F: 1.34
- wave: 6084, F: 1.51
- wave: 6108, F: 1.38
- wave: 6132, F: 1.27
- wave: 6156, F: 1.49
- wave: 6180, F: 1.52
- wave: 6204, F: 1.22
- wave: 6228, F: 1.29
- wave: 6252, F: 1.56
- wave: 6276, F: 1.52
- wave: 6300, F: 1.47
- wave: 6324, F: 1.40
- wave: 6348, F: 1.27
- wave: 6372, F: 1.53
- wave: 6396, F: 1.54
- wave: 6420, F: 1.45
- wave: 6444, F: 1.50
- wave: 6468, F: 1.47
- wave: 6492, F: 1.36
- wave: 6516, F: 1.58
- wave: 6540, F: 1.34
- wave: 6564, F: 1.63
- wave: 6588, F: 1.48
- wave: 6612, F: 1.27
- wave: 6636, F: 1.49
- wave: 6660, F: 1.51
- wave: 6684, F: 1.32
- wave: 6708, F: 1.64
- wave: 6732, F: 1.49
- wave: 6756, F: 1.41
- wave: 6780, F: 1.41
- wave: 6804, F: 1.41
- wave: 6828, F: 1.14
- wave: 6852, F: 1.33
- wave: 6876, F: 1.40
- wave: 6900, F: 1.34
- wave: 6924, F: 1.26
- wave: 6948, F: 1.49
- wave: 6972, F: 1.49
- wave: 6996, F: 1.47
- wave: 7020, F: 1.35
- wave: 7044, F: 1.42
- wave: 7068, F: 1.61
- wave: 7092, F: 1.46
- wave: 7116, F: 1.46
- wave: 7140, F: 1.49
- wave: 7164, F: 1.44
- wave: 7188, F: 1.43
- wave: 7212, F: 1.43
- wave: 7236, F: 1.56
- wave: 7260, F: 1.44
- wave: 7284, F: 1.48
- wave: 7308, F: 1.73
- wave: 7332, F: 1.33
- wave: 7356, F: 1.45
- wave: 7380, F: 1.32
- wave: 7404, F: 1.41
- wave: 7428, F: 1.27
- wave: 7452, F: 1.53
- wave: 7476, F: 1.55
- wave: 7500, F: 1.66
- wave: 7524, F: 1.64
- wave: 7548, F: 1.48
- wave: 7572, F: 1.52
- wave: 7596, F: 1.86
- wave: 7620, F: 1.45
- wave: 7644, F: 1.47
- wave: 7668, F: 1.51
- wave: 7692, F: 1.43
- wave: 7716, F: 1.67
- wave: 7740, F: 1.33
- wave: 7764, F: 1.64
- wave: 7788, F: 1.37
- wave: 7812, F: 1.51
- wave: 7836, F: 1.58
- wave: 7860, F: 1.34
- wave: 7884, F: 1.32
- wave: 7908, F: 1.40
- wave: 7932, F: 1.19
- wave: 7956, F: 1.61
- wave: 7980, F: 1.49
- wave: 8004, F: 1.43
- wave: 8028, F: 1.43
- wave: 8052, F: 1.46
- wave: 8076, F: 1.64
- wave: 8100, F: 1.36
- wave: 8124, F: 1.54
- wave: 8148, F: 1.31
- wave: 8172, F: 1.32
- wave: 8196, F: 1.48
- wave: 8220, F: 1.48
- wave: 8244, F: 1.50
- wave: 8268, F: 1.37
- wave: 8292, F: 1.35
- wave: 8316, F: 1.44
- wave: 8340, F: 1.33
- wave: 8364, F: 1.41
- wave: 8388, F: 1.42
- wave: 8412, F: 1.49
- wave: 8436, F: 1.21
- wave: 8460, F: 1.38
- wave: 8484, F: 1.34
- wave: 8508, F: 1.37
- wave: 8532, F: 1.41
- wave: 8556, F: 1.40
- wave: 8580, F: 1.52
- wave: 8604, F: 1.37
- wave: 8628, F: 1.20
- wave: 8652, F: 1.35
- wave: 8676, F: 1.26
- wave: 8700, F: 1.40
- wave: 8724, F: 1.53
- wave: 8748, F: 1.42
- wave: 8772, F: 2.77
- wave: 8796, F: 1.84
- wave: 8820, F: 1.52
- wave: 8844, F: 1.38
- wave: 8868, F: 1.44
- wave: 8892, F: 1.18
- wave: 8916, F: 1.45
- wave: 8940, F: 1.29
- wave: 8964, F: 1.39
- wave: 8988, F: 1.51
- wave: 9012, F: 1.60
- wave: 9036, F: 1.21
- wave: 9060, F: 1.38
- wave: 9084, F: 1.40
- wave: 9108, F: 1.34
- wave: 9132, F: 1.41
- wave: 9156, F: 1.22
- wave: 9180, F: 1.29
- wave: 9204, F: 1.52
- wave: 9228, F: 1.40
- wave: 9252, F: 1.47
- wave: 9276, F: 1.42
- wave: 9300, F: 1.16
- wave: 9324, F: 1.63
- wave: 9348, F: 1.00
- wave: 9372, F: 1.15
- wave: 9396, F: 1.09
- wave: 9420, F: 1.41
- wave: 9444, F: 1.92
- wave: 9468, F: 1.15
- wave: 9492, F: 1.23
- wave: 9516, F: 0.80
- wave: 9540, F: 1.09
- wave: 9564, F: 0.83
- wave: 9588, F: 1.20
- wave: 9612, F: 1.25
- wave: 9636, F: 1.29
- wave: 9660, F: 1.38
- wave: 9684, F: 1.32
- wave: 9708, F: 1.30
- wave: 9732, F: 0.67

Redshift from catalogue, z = 0.34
